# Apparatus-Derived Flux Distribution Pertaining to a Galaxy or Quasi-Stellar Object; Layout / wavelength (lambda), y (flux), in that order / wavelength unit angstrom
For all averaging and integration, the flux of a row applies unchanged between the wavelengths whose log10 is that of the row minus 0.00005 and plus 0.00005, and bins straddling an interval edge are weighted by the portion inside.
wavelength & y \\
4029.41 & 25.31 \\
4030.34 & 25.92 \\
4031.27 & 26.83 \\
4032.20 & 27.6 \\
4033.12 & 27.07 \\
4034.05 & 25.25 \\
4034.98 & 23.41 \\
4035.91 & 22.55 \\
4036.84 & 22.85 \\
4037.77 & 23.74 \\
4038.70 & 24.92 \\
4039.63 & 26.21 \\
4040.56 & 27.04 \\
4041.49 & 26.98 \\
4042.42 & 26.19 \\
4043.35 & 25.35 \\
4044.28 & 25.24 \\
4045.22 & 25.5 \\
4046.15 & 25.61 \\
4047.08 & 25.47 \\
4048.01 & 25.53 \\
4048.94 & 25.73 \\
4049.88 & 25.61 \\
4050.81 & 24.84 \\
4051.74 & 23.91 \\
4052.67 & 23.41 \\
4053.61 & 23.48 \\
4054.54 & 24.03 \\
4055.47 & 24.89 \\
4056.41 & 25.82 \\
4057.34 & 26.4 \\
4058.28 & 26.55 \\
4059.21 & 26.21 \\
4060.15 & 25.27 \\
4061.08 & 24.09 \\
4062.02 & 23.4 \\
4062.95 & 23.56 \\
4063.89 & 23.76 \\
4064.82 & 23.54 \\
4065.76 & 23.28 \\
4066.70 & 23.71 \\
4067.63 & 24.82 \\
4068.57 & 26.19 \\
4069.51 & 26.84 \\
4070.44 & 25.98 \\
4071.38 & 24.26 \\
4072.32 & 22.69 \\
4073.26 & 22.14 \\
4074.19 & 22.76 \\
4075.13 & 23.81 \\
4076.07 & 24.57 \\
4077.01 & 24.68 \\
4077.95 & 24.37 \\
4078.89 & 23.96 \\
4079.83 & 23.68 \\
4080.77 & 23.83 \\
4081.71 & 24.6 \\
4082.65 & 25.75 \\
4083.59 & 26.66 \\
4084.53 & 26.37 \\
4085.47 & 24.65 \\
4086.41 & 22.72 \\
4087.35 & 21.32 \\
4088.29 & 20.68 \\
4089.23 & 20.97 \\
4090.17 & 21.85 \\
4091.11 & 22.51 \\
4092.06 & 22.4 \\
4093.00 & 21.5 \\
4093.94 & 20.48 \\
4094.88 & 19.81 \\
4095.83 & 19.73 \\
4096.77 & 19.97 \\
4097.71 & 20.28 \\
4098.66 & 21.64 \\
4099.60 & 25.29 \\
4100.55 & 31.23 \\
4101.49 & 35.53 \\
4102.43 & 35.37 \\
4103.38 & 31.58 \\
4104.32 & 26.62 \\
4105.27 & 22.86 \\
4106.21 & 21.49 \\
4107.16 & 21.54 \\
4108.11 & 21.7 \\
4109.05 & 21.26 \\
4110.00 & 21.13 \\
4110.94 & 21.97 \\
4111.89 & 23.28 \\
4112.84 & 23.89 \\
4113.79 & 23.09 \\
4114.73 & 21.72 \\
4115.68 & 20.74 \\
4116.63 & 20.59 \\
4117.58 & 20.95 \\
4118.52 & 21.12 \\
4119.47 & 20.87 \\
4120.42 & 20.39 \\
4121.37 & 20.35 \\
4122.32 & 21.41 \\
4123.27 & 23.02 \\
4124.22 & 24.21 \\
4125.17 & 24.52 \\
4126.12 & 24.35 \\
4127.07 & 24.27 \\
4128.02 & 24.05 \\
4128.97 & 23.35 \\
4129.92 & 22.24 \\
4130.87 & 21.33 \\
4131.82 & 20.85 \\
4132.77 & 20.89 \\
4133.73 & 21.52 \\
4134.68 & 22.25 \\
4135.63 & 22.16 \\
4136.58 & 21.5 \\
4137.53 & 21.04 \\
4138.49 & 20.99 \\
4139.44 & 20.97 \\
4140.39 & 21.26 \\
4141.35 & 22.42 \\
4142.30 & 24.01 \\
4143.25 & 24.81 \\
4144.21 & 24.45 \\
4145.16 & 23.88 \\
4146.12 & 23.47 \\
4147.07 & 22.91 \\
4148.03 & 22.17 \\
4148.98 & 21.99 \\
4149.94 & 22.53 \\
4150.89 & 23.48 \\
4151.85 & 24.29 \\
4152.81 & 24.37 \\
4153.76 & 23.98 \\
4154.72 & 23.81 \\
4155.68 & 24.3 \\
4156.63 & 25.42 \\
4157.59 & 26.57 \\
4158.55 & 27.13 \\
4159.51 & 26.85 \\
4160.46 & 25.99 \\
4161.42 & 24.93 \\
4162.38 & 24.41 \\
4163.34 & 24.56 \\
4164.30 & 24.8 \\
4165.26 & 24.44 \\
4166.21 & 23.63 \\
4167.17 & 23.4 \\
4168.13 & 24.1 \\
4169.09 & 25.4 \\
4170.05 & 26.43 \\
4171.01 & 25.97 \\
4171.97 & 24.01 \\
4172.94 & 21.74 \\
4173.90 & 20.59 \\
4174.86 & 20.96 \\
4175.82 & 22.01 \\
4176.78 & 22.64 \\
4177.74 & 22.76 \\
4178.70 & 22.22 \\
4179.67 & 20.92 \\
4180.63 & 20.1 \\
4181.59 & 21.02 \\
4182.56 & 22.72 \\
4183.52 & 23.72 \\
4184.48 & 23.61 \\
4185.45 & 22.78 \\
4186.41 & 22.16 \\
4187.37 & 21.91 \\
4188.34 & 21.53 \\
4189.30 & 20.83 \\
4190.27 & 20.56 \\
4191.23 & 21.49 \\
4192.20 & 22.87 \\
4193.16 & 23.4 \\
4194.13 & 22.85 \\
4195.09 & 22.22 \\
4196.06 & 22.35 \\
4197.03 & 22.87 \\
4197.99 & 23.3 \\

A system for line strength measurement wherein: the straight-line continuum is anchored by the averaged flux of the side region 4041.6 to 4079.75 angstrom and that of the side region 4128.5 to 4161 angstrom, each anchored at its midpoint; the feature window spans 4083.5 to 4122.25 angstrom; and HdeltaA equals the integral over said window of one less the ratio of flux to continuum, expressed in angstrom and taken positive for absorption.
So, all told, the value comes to 1.43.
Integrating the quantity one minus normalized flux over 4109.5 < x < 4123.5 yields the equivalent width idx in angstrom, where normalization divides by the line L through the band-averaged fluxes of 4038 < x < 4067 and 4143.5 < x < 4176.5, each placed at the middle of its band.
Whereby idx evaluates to 1.6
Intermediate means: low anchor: 25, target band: 21.6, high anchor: 24.1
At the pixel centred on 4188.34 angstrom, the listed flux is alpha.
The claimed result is 21.53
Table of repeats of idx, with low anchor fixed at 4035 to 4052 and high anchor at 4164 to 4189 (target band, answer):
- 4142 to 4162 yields -0.9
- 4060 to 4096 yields 1.5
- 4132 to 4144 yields 0.8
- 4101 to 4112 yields -0.6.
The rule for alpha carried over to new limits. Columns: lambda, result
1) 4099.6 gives 25.29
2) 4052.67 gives 23.41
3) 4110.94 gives 21.97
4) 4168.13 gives 24.1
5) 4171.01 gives 25.97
